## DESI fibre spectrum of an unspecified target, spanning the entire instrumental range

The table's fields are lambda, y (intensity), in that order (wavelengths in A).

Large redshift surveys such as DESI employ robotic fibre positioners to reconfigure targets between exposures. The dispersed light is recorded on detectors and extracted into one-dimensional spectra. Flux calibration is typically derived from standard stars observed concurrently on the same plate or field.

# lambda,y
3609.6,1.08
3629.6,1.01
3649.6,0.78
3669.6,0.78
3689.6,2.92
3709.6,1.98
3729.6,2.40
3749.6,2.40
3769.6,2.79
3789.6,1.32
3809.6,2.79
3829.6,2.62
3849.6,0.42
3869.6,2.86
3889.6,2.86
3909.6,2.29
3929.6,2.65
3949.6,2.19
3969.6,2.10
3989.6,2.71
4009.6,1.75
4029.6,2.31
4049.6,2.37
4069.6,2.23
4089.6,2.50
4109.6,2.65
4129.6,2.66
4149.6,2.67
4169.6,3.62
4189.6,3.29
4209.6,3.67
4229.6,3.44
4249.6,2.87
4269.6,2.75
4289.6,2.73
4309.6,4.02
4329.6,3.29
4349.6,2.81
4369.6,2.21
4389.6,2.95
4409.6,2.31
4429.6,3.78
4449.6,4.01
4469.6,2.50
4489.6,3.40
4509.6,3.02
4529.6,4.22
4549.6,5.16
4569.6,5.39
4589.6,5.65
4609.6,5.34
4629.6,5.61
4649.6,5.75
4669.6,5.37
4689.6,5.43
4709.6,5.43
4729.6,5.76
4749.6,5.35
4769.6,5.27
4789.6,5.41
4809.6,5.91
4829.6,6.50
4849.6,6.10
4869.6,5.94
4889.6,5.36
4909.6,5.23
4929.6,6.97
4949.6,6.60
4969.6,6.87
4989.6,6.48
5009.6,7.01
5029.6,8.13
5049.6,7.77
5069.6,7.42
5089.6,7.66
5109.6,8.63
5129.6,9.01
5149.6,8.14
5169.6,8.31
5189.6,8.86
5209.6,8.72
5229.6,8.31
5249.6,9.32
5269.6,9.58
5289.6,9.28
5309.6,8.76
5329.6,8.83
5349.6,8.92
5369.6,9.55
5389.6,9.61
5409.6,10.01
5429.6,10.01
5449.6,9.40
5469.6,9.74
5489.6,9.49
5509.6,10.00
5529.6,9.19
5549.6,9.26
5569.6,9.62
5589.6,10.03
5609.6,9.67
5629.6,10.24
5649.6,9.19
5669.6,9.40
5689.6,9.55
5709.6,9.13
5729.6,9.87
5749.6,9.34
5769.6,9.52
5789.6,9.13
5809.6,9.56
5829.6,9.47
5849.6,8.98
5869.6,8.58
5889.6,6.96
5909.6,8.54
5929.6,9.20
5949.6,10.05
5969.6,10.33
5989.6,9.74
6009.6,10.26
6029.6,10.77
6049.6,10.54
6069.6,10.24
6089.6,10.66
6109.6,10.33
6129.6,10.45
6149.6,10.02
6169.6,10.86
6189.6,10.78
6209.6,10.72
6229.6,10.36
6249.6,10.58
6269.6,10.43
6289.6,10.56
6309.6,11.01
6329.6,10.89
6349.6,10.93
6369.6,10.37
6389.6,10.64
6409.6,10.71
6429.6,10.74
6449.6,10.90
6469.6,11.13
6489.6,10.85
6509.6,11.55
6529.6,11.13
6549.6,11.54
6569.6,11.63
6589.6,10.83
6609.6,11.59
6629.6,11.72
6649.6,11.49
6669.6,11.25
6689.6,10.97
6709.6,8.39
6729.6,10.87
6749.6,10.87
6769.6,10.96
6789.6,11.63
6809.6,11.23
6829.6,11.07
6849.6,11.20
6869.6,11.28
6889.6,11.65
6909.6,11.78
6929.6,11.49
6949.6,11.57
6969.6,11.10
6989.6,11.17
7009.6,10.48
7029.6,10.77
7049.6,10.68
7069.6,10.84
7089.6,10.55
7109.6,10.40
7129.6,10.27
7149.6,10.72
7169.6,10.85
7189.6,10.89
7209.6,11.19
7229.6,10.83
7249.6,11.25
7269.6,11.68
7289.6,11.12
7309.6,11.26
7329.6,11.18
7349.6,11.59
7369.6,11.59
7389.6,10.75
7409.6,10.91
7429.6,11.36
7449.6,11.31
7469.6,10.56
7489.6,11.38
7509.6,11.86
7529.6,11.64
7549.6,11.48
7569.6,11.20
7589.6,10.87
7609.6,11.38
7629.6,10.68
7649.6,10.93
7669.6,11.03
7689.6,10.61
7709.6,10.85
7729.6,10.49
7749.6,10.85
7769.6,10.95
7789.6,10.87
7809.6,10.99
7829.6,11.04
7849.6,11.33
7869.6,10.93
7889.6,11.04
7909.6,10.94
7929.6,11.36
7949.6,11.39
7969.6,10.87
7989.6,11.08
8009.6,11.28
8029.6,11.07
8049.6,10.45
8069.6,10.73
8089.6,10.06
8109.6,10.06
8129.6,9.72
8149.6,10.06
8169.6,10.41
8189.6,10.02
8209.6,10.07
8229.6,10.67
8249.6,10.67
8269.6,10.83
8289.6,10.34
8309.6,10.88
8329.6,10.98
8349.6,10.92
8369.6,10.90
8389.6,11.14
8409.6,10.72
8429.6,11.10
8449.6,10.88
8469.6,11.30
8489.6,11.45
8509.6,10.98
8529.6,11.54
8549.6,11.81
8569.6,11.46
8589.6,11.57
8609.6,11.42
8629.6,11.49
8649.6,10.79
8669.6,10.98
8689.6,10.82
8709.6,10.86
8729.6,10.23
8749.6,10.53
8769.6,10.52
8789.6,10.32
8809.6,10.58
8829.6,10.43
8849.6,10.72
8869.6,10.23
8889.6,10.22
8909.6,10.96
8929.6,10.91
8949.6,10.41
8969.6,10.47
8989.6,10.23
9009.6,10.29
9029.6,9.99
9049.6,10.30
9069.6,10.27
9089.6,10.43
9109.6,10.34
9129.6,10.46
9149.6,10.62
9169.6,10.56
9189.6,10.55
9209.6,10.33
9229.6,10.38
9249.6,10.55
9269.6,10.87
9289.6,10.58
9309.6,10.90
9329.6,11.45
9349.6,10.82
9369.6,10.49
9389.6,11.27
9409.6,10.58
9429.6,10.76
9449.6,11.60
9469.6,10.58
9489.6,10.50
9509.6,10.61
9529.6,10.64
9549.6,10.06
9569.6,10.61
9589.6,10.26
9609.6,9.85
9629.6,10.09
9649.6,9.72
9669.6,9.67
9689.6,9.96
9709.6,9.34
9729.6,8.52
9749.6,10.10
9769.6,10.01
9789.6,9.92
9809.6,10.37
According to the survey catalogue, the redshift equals 0.14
